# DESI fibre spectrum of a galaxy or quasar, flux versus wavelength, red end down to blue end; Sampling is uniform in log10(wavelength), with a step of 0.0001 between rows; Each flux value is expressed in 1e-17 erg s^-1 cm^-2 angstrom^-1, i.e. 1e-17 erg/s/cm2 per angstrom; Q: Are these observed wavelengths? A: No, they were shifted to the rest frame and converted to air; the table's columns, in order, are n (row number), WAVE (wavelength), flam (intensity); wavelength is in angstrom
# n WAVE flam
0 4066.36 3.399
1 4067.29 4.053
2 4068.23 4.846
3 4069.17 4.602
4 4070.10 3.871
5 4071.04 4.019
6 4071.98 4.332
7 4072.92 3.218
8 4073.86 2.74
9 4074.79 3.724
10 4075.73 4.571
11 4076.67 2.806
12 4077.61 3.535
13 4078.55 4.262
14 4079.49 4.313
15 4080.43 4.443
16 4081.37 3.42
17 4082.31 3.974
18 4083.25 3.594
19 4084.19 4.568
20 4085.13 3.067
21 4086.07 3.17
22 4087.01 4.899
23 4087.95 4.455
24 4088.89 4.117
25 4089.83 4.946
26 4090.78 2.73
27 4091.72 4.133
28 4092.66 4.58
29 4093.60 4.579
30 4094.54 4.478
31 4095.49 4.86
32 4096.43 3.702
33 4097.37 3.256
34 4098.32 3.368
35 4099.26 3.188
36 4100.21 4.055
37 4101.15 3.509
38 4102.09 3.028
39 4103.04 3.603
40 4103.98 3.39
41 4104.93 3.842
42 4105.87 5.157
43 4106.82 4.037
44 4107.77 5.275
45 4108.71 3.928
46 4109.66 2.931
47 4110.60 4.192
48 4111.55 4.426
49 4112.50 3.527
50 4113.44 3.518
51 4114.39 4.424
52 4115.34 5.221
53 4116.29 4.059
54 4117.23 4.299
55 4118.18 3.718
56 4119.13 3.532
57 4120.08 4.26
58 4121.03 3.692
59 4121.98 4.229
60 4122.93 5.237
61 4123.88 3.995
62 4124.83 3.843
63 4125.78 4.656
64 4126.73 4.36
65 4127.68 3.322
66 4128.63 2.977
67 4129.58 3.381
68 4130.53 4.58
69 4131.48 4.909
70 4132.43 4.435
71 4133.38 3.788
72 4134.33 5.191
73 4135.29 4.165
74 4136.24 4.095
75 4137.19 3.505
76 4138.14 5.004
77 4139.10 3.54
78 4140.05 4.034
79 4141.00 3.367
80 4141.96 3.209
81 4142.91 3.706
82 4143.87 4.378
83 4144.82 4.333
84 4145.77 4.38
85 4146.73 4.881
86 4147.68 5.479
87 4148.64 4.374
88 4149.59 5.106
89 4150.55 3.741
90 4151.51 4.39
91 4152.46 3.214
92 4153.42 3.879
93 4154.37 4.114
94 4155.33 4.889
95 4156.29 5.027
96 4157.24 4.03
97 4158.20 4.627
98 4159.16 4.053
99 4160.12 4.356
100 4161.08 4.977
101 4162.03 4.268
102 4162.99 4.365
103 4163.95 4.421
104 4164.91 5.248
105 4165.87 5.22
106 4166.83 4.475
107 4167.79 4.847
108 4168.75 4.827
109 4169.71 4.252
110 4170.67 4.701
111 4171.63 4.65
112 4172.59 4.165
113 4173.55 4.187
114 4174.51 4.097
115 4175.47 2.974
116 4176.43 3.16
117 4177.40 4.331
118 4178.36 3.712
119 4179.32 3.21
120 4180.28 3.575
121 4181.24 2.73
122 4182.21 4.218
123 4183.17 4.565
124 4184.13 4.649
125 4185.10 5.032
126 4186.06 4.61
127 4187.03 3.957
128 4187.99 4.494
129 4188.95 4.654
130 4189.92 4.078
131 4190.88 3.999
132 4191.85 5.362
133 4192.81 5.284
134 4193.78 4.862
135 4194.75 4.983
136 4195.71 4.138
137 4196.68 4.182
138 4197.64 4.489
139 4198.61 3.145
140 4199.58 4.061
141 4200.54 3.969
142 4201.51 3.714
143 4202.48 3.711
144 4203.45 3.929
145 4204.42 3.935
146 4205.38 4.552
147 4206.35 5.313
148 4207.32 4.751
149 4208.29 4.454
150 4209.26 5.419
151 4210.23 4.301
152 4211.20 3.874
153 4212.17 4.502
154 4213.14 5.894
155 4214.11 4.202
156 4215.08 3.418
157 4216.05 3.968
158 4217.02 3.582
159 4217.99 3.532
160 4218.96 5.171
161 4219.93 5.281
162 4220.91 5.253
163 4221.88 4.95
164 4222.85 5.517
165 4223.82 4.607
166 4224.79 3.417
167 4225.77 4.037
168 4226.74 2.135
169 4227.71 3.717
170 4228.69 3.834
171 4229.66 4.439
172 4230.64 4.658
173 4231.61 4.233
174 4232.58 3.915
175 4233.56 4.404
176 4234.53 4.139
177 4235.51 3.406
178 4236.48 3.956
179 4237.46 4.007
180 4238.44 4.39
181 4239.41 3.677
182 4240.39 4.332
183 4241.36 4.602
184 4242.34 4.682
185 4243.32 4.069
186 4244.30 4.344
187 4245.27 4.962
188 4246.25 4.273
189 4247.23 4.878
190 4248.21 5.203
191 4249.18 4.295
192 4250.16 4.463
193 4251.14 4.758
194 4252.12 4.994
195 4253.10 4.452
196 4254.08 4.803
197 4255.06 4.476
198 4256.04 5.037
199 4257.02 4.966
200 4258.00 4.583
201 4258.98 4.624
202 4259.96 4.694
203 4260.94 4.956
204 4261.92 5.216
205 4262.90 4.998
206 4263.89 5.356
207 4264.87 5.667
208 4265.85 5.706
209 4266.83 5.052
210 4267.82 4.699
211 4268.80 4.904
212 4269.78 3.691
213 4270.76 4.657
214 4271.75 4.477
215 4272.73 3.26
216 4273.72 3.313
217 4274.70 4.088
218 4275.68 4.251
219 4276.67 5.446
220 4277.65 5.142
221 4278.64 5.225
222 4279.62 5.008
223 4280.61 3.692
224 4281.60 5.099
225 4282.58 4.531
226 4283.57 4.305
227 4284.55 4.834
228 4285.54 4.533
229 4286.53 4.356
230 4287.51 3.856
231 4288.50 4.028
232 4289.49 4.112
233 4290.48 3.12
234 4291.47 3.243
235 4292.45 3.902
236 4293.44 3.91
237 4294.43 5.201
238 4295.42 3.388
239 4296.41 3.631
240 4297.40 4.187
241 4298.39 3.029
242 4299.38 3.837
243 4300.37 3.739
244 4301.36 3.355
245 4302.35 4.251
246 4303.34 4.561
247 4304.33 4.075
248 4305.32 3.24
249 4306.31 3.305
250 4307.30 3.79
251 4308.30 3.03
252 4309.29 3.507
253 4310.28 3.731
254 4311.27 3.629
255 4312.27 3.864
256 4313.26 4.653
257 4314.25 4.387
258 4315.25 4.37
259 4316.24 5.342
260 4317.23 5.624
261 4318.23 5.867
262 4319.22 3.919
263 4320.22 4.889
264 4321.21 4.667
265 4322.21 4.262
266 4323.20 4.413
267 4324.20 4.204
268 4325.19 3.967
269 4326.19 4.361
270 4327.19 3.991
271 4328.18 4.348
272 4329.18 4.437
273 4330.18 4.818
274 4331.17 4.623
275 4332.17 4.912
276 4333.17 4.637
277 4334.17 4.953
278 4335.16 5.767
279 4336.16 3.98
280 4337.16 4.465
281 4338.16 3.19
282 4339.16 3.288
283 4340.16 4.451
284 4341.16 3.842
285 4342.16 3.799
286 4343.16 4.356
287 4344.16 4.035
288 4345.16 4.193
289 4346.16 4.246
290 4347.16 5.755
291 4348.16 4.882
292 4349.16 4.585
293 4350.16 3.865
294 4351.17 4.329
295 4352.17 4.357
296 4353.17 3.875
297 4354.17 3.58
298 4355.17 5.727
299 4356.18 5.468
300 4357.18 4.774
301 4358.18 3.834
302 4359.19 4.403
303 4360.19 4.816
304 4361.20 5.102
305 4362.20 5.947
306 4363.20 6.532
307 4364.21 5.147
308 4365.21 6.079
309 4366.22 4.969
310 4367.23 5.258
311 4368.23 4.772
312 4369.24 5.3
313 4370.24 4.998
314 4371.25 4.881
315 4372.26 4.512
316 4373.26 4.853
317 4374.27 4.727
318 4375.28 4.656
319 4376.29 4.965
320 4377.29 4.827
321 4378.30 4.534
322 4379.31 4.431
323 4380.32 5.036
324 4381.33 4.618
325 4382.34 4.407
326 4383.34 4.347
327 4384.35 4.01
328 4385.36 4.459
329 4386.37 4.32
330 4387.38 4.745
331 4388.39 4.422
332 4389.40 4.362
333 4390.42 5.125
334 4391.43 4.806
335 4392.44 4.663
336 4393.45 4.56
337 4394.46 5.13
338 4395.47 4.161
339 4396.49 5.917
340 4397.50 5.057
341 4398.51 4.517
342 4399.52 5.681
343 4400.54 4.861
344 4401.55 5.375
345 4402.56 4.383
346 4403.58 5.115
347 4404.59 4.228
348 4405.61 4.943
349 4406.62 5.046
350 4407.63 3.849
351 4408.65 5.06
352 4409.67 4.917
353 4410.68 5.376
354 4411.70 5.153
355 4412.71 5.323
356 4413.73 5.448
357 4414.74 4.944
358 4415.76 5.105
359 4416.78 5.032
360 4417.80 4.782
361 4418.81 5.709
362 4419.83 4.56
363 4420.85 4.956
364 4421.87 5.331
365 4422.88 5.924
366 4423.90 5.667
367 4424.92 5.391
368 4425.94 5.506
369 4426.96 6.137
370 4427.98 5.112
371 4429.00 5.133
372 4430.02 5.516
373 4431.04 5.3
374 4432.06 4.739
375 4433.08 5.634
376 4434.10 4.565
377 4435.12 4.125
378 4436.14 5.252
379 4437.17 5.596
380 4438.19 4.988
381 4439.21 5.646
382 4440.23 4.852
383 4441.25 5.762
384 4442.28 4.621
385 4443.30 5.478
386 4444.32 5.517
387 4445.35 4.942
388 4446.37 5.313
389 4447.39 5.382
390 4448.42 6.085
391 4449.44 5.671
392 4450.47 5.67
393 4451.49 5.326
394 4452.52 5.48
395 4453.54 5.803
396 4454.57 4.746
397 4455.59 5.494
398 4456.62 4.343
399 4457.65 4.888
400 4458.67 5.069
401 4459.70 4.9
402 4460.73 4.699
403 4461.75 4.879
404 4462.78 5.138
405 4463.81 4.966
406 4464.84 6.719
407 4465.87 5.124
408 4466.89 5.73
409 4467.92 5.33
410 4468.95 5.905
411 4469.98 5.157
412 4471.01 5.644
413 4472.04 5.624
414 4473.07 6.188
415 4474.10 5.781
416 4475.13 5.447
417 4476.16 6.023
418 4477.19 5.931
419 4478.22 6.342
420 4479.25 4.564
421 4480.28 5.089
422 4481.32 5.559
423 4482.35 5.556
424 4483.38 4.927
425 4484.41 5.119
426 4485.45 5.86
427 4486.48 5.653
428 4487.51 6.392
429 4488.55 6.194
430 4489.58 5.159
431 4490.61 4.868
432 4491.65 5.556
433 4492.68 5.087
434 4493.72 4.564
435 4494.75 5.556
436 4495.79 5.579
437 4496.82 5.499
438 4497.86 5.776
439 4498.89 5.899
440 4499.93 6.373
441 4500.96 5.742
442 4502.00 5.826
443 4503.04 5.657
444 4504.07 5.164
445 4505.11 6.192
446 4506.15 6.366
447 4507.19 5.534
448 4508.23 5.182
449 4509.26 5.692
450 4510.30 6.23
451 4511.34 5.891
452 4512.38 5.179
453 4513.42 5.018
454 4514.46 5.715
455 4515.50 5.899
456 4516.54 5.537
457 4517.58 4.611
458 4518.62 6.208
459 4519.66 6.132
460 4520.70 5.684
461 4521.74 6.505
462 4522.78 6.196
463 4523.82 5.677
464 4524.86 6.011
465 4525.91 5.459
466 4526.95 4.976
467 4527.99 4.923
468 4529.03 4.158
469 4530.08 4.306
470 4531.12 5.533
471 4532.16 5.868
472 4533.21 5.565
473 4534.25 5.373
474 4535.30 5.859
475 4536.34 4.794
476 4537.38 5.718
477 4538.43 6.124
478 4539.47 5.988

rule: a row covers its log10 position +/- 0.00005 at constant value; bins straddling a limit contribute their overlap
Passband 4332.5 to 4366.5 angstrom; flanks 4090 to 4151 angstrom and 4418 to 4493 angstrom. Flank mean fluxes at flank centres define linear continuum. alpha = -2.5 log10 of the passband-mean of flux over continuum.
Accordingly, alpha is 0.08 mag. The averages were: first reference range 4.08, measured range 4.62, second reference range 5.37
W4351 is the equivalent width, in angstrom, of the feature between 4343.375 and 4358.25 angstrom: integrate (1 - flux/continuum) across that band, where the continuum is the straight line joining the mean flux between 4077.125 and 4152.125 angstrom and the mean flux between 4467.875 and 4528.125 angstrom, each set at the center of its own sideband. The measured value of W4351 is 1.5 angstrom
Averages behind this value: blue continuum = 4.07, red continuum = 5.62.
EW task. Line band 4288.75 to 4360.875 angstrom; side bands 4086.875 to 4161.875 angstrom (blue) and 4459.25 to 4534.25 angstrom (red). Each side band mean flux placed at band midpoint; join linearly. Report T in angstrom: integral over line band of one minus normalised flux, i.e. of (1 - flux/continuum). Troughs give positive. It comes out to 9.6 angstrom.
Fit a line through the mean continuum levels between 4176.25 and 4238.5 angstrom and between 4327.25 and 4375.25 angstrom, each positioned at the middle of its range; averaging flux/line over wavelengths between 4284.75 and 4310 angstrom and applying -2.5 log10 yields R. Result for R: 0.18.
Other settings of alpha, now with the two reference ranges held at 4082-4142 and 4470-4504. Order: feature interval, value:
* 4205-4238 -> 0.039 mag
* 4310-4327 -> 0.094 mag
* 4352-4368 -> 0.012 mag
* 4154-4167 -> -0.088 mag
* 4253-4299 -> 0.057 mag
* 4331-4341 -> 0.129 mag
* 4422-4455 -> 0.008 mag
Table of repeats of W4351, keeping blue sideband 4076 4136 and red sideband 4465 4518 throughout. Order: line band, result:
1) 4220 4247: 1.8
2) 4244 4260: -0.3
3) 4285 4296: 1.8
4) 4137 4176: -0.9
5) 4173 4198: 0.8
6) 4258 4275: 0.0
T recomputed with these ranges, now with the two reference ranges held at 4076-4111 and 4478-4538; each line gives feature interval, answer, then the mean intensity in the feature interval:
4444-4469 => 0.1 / 5.31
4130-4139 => -0.6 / 4.37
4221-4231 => 0.6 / 4.17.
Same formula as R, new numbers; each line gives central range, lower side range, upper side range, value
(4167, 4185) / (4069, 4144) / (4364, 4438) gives 0.04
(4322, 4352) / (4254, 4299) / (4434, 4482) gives 0.09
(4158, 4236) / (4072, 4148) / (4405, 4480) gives 0.01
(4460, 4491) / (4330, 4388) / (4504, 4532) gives -0.04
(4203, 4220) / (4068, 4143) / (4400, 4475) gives -0.01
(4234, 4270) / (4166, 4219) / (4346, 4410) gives -0.05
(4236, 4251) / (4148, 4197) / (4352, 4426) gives 0.03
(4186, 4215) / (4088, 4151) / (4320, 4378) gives -0.03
